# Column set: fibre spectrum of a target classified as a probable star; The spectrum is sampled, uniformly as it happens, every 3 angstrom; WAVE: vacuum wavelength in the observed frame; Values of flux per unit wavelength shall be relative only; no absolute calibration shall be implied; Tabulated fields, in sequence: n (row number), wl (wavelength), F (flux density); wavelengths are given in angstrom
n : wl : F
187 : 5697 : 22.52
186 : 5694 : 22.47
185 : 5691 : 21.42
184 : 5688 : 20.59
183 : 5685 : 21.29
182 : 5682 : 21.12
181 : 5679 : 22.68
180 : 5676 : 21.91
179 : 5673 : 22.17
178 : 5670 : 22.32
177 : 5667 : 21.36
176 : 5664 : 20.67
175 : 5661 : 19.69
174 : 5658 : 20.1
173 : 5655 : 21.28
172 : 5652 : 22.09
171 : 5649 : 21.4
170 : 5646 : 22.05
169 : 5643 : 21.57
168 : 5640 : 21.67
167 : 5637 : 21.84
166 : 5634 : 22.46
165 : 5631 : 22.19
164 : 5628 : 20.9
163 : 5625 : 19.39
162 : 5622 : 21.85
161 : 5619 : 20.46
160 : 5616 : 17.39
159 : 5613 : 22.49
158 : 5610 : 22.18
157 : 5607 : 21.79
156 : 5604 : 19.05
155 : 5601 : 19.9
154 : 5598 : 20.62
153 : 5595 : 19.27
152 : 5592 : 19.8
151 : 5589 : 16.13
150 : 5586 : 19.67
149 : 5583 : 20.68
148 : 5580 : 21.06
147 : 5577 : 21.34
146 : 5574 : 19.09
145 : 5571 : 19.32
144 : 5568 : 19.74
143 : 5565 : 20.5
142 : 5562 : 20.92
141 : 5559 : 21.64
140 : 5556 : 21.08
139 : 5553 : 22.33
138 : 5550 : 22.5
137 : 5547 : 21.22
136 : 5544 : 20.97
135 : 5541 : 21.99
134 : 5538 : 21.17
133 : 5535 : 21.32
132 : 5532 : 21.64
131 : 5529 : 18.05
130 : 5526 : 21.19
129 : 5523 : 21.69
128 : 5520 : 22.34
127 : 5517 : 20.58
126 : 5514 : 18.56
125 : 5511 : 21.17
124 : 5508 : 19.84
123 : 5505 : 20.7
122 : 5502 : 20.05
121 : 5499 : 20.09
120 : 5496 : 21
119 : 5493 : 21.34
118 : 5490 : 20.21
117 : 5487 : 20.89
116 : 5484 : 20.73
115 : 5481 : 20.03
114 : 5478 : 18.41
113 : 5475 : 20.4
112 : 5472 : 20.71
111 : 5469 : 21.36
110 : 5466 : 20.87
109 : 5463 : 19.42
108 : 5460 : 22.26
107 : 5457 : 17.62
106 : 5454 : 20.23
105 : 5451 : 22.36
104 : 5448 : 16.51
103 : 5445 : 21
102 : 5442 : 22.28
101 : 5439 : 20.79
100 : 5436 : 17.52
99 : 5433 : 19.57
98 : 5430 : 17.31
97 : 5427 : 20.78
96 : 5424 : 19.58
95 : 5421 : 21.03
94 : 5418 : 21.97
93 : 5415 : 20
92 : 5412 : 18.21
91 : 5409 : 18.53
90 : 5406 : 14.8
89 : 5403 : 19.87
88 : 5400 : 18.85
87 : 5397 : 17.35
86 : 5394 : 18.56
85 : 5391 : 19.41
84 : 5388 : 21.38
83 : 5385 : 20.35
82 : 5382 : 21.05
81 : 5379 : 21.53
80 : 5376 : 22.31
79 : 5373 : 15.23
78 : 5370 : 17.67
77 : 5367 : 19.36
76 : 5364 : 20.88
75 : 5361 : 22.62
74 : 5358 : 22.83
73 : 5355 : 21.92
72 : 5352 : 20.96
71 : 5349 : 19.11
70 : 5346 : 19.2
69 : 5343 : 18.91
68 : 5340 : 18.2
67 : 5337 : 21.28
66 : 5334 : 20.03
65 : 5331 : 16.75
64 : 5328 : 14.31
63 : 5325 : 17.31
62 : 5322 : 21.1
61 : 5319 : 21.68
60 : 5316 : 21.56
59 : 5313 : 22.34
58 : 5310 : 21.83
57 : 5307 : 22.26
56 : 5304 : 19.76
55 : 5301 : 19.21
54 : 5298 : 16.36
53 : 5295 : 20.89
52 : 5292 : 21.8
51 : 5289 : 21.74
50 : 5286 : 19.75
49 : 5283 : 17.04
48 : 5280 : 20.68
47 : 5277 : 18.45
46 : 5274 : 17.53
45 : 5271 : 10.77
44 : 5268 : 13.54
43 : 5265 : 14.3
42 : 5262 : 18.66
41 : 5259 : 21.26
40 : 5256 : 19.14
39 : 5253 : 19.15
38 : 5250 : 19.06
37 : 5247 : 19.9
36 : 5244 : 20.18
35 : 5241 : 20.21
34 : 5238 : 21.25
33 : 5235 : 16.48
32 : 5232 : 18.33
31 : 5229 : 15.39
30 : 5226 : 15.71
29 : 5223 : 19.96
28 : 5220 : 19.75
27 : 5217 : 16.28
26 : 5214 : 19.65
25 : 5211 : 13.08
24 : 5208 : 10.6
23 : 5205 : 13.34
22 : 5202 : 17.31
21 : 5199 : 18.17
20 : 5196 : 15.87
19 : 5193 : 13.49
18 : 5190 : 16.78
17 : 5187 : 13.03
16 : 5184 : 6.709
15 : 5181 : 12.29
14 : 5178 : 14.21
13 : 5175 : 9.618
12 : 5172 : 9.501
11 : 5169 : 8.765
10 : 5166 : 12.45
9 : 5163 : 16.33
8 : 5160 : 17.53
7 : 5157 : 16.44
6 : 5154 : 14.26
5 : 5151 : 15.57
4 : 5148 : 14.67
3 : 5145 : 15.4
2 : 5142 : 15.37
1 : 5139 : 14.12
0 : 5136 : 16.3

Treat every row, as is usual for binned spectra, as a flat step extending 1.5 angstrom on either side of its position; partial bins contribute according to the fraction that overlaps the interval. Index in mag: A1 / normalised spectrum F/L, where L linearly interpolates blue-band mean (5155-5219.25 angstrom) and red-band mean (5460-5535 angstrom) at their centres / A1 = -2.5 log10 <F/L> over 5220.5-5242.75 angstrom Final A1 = -0.22 mag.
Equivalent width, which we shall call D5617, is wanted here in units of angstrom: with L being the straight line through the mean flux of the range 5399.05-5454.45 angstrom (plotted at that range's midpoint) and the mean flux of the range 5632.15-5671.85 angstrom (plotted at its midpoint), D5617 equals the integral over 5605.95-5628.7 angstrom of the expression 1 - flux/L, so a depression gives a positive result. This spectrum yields 0.4 angstrom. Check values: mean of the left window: 19.5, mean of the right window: 21.4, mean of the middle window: 20.8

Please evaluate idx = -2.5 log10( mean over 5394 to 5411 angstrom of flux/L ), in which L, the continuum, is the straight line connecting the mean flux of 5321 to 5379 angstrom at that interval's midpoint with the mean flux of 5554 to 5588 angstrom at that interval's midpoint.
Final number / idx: 0.10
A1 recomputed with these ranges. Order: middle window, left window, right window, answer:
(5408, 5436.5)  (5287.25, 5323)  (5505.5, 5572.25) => 0.07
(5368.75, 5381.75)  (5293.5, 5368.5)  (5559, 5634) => 0.04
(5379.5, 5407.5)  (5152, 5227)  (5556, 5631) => -0.11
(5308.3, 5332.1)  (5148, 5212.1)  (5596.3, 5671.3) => -0.23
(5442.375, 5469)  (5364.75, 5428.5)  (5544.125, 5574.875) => -0.01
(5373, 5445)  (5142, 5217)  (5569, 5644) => -0.13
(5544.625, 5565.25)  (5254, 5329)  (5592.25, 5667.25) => -0.05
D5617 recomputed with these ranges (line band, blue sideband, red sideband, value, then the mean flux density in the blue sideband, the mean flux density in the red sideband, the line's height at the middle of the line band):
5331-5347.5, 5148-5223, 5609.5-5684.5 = -2.6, 14.3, 21.3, 16.7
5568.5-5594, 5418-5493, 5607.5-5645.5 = 1.6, 20.1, 21.2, 20.9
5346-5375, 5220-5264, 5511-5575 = -0.6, 18.9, 20.9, 19.7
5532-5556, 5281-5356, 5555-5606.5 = -1.9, 19.8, 20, 20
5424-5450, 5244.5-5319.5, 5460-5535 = 0.8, 19.1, 20.5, 20.1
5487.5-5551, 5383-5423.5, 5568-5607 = -4.1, 19.3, 19.7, 19.6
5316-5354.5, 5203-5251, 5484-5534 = -1.2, 17.4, 20.6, 18.6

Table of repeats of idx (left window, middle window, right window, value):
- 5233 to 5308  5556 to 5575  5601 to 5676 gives 0.021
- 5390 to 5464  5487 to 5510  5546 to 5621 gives -0.034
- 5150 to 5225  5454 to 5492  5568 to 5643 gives -0.096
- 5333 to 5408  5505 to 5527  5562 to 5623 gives -0.041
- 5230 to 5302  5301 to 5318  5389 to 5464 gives -0.139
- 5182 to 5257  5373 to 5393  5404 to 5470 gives -0.085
